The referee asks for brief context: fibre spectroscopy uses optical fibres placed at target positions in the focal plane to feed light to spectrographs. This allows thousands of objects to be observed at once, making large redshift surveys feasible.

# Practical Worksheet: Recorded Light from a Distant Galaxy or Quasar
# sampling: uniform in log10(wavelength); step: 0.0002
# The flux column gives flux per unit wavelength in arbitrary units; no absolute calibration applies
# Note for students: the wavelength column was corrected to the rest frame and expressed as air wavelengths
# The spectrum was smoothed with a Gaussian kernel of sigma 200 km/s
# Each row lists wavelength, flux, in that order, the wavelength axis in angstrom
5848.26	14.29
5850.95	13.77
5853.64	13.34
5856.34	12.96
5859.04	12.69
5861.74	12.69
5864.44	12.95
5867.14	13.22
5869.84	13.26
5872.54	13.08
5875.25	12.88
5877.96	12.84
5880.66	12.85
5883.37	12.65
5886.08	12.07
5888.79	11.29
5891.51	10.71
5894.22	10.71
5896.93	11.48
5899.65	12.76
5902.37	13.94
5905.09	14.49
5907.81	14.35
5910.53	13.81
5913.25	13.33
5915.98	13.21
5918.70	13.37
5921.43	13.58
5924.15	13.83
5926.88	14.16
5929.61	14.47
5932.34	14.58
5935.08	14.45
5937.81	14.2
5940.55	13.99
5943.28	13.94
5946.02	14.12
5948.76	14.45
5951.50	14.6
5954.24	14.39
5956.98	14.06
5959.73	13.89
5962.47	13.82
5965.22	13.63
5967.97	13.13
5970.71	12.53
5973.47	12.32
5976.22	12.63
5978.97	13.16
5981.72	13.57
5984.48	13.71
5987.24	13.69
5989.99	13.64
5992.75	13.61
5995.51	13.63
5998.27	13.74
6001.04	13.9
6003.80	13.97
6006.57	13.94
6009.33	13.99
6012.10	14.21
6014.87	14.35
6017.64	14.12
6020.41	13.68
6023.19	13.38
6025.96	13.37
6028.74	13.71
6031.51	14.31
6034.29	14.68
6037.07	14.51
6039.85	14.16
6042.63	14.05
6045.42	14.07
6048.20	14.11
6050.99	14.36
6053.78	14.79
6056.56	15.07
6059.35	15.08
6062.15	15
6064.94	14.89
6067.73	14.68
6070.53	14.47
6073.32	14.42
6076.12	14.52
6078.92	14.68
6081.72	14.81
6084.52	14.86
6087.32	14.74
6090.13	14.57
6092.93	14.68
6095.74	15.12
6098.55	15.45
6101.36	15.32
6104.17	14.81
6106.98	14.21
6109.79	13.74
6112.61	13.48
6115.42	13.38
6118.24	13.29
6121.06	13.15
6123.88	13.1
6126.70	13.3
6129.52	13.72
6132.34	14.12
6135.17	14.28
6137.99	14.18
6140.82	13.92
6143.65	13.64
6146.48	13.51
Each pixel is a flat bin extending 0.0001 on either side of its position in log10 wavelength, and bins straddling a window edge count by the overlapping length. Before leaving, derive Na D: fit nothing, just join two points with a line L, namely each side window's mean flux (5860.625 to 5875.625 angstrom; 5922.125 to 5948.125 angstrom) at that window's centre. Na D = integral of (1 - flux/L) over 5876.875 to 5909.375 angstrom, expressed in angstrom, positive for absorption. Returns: 2.3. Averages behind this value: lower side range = 13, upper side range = 14.2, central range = 12.5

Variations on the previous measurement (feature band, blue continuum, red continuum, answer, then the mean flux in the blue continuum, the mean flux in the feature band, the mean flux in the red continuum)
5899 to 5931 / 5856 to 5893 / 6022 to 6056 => -2.08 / 12.6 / 13.8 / 14.2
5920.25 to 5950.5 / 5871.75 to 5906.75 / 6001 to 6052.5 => -2.76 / 12.4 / 14.2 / 14.1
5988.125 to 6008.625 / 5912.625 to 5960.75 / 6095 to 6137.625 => 0.37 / 14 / 13.8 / 14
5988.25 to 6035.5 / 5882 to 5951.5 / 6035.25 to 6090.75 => 0.93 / 13.4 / 13.9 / 14.6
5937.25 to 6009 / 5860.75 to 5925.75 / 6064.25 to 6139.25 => -1.46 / 12.9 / 13.7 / 14.3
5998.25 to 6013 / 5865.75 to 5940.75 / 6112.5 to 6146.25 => -0.64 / 13.2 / 14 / 13.6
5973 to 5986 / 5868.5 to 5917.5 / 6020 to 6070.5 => 0.50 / 12.8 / 13.1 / 14.3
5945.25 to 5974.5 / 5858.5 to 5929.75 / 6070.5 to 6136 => -0.79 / 13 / 13.7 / 14.3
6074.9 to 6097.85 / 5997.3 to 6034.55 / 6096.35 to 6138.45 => -1.32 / 13.9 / 14.8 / 14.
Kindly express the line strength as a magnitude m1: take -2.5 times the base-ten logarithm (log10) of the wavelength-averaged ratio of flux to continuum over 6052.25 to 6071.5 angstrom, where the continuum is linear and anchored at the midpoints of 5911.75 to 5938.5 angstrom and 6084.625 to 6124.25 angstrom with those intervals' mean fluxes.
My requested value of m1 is -0.051 mag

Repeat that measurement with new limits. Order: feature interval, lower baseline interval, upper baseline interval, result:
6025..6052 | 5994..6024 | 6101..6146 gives -0.020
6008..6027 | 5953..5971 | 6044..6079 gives 0.026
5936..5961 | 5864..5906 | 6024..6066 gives -0.072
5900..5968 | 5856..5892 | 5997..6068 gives -0.061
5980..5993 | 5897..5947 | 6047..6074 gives 0.048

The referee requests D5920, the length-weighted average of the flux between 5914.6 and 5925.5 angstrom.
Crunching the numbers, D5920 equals 13.5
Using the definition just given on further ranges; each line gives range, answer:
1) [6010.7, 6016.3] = 14.3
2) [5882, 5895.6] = 11.5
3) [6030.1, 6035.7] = 14.5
